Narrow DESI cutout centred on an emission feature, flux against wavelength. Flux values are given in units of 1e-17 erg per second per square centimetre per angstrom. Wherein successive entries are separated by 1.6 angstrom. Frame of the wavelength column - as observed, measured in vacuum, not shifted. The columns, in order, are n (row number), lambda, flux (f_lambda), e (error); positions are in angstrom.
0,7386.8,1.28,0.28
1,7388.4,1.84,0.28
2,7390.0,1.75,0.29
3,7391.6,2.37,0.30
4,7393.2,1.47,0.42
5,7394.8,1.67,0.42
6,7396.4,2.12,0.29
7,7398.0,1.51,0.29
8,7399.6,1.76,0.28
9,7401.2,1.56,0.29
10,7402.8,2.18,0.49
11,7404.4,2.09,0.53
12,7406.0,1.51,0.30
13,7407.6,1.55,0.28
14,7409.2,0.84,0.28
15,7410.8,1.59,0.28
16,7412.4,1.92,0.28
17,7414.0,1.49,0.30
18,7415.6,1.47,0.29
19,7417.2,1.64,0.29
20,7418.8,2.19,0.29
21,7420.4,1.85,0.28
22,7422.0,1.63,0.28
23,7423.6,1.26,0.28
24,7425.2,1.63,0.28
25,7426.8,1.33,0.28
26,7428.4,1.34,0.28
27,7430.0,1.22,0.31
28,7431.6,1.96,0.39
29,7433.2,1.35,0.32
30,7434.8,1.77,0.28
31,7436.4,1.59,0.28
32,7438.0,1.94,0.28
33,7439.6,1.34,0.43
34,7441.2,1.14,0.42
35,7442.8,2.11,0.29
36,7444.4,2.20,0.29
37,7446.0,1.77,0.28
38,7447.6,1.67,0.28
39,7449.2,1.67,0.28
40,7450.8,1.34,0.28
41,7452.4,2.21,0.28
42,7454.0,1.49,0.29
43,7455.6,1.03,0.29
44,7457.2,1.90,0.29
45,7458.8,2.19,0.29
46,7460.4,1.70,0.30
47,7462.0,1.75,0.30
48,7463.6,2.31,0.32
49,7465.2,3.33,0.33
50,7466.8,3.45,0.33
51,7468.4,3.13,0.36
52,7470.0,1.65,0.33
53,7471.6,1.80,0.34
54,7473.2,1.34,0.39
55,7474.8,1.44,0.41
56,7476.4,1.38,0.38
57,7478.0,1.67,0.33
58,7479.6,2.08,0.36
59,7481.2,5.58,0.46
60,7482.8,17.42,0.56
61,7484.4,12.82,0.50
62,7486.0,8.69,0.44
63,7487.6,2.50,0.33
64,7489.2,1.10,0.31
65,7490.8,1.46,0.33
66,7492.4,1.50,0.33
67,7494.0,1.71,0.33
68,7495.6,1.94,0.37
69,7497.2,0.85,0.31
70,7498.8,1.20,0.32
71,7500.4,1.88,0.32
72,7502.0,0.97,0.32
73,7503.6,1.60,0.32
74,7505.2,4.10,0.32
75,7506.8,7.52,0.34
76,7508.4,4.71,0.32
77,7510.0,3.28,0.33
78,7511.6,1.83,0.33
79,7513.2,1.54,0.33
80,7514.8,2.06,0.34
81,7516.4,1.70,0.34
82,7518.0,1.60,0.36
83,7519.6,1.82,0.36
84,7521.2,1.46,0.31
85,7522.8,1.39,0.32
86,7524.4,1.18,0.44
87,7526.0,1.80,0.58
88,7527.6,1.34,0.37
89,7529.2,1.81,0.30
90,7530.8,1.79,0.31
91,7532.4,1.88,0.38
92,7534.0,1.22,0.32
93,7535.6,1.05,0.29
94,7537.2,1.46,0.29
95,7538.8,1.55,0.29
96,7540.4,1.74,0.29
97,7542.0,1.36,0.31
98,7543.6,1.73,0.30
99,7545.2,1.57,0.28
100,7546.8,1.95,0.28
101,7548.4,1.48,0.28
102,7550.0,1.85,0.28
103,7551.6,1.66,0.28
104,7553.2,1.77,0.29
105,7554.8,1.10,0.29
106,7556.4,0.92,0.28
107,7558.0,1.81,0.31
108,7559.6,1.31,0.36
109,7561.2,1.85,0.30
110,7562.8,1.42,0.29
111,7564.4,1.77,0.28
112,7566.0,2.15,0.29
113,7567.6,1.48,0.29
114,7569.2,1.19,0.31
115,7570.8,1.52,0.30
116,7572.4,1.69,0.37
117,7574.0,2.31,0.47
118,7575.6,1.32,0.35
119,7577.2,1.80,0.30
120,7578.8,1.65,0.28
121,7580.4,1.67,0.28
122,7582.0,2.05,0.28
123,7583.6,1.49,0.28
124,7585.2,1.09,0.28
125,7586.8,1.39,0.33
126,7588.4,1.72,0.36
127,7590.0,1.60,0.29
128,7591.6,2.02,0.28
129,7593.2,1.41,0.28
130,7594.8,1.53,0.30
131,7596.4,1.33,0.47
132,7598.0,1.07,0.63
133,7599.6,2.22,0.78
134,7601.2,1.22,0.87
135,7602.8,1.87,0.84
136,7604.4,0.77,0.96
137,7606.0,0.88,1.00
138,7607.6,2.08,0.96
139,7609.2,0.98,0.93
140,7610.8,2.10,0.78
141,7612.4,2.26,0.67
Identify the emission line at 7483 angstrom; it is Halpha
